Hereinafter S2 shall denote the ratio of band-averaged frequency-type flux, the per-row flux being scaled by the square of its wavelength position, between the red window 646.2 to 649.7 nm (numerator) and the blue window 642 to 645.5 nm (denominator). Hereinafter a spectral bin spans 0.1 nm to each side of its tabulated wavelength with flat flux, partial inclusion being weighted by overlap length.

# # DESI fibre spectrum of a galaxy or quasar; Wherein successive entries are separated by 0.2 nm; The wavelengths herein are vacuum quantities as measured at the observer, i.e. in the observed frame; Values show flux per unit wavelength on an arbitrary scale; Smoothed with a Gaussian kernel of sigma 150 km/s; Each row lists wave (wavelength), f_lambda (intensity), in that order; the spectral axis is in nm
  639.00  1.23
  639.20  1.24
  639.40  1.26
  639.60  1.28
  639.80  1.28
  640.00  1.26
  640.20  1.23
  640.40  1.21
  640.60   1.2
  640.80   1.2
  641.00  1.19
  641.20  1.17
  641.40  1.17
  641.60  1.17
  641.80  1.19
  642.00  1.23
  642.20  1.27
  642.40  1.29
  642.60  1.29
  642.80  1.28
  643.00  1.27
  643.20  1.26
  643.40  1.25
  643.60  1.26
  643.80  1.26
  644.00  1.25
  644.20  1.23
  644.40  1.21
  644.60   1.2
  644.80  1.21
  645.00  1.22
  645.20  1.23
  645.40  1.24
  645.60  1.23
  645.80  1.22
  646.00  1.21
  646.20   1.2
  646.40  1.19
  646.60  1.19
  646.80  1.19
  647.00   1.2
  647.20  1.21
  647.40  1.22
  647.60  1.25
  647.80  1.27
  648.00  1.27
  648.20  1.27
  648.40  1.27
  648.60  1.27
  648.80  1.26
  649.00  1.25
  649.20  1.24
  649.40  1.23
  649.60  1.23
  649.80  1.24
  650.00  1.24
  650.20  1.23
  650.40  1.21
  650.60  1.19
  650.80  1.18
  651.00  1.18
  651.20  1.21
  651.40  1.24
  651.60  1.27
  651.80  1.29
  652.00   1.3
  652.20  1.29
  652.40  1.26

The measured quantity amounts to 1.0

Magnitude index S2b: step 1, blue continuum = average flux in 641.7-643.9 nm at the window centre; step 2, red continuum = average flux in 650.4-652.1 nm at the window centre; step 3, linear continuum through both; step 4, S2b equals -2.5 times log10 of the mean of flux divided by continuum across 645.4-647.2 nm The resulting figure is 0.04 mag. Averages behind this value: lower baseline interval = 1.26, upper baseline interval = 1.23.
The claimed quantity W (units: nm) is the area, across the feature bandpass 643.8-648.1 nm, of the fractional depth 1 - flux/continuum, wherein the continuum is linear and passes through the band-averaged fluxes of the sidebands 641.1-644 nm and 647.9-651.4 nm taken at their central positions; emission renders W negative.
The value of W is 0.05 nm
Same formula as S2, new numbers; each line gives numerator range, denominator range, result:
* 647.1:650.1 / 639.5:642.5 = 1.05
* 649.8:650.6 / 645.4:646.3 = 1.02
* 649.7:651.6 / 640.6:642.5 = 1.04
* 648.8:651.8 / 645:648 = 1.02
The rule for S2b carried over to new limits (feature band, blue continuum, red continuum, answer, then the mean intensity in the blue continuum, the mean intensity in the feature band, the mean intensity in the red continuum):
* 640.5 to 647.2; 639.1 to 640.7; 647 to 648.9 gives 0.022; 1.25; 1.22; 1.25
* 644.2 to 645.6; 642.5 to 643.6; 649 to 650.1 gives 0.035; 1.27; 1.22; 1.24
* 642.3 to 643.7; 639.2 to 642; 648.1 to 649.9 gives -0.039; 1.22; 1.27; 1.25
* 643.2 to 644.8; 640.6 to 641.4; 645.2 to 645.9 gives -0.019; 1.19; 1.24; 1.23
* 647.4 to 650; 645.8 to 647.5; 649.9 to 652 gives -0.033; 1.2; 1.25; 1.23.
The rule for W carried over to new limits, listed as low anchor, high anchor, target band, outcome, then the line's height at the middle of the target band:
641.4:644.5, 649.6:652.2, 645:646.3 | 0.02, 1.24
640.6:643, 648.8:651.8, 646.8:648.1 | -0.01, 1.23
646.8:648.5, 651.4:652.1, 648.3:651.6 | 0.08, 1.26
